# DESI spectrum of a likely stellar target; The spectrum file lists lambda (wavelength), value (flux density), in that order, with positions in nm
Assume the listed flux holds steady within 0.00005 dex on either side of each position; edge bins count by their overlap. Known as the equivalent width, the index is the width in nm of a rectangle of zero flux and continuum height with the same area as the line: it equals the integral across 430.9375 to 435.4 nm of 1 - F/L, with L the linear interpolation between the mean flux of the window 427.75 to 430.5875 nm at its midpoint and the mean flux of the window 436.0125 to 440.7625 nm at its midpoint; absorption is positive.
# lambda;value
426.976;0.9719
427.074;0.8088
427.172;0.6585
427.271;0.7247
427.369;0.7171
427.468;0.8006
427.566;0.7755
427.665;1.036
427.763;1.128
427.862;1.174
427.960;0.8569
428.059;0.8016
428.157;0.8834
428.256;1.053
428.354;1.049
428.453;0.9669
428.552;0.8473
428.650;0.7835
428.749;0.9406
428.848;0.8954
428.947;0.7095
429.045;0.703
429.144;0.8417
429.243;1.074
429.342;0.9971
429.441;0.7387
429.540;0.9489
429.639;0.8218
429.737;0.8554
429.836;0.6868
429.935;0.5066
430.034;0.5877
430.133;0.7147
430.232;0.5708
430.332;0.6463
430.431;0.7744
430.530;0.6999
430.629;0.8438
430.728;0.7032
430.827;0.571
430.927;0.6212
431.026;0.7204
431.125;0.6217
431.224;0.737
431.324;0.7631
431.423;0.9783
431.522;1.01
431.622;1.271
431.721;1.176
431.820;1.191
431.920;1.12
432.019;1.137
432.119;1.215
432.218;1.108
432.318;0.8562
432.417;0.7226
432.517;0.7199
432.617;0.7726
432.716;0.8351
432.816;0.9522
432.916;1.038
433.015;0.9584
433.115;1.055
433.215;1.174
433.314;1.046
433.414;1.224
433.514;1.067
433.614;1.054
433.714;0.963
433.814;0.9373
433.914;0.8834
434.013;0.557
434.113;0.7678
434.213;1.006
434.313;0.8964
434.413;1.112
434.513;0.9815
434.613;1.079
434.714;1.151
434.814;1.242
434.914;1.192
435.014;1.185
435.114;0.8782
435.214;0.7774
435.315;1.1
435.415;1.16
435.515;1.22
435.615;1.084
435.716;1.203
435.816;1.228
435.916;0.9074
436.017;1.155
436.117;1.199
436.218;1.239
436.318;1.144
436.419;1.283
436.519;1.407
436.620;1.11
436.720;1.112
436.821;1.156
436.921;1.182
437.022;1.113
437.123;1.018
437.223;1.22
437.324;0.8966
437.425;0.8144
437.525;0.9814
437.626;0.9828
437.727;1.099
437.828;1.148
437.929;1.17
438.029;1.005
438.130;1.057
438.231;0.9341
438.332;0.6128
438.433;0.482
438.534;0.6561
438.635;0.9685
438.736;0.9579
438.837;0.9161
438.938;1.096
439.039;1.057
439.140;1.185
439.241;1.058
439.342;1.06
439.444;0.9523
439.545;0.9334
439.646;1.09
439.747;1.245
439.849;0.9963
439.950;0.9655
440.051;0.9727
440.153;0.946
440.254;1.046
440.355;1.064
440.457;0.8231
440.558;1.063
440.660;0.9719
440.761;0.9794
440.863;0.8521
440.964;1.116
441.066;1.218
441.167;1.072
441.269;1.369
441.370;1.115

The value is -0.301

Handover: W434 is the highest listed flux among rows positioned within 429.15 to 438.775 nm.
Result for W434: 1.407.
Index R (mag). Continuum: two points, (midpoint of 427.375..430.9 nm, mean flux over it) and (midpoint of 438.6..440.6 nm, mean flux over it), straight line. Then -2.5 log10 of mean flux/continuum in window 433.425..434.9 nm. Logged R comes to -0.08 mag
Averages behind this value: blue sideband 0.825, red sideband 1.02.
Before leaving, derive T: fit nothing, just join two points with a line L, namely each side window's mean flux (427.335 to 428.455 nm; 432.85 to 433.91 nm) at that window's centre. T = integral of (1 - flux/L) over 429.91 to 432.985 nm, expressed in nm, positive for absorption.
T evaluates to 0.49 nm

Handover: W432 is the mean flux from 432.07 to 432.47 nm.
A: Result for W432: 0.974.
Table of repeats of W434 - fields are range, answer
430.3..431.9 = 1.271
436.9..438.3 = 1.22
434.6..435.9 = 1.242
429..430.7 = 1.074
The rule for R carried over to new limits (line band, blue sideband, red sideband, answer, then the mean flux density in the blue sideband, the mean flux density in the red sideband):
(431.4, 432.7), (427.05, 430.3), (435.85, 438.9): -0.12 mag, 0.837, 1.03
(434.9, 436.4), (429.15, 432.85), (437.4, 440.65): -0.20 mag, 0.845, 0.981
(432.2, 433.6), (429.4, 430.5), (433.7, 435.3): -0.09 mag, 0.713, 0.979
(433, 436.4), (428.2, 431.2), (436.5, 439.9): -0.15 mag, 0.783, 1.02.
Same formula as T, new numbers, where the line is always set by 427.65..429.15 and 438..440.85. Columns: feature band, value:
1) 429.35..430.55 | 0.26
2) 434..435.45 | -0.11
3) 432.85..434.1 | -0.07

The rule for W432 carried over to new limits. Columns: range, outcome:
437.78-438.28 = 1.06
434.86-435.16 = 1.09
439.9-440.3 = 0.982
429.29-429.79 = 0.873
